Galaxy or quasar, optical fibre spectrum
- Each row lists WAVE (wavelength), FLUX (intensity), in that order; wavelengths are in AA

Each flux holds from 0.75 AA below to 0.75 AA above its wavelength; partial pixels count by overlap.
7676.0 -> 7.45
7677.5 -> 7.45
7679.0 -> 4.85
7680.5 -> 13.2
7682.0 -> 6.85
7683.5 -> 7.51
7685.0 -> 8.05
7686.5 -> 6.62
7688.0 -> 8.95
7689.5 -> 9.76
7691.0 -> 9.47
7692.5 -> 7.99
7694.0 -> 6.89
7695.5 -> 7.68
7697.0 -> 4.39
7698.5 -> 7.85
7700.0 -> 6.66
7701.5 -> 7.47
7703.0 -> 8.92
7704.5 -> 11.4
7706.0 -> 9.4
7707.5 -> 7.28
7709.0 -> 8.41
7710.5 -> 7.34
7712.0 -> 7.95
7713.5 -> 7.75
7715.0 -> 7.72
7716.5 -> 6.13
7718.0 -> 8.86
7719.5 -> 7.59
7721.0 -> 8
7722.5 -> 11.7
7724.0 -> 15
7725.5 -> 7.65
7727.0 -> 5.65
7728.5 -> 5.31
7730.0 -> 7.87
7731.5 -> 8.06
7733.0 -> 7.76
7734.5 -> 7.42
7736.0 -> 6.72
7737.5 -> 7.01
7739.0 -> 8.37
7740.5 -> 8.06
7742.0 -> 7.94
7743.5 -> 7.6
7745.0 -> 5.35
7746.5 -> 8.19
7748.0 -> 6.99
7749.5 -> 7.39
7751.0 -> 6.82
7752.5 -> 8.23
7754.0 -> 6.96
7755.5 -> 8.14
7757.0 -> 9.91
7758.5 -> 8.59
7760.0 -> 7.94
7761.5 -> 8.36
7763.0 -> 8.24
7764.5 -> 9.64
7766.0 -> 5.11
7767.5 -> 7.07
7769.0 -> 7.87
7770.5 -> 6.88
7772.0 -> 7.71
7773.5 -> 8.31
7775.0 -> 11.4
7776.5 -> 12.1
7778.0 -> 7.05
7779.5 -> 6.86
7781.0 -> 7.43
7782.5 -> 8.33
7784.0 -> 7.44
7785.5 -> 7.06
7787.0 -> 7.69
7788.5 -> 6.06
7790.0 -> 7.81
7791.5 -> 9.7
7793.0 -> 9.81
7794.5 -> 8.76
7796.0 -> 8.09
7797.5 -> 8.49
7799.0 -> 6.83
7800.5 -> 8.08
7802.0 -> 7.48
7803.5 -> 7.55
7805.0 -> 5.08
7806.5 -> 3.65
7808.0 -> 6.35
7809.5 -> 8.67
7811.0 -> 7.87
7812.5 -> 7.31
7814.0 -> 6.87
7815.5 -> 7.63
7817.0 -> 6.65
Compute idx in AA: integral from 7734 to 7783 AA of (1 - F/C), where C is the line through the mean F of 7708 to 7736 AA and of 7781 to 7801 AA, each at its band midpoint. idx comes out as 0.9 AA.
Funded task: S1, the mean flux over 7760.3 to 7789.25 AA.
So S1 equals 7.93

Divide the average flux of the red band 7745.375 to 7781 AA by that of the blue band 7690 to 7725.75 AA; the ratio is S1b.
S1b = 0.96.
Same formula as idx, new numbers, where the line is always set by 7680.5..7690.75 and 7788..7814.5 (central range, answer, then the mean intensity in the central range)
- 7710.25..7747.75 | 0.90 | 7.88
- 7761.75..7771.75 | 0.31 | 7.53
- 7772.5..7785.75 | -1.40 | 8.48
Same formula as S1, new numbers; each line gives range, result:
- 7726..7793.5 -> 7.77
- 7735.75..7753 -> 7.4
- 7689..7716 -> 7.98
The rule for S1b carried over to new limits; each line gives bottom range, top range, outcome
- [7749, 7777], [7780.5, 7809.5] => 0.91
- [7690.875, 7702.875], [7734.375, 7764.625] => 1.07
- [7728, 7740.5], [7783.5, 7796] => 1.09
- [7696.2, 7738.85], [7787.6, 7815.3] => 0.94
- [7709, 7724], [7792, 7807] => 0.88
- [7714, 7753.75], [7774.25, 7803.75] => 1.05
